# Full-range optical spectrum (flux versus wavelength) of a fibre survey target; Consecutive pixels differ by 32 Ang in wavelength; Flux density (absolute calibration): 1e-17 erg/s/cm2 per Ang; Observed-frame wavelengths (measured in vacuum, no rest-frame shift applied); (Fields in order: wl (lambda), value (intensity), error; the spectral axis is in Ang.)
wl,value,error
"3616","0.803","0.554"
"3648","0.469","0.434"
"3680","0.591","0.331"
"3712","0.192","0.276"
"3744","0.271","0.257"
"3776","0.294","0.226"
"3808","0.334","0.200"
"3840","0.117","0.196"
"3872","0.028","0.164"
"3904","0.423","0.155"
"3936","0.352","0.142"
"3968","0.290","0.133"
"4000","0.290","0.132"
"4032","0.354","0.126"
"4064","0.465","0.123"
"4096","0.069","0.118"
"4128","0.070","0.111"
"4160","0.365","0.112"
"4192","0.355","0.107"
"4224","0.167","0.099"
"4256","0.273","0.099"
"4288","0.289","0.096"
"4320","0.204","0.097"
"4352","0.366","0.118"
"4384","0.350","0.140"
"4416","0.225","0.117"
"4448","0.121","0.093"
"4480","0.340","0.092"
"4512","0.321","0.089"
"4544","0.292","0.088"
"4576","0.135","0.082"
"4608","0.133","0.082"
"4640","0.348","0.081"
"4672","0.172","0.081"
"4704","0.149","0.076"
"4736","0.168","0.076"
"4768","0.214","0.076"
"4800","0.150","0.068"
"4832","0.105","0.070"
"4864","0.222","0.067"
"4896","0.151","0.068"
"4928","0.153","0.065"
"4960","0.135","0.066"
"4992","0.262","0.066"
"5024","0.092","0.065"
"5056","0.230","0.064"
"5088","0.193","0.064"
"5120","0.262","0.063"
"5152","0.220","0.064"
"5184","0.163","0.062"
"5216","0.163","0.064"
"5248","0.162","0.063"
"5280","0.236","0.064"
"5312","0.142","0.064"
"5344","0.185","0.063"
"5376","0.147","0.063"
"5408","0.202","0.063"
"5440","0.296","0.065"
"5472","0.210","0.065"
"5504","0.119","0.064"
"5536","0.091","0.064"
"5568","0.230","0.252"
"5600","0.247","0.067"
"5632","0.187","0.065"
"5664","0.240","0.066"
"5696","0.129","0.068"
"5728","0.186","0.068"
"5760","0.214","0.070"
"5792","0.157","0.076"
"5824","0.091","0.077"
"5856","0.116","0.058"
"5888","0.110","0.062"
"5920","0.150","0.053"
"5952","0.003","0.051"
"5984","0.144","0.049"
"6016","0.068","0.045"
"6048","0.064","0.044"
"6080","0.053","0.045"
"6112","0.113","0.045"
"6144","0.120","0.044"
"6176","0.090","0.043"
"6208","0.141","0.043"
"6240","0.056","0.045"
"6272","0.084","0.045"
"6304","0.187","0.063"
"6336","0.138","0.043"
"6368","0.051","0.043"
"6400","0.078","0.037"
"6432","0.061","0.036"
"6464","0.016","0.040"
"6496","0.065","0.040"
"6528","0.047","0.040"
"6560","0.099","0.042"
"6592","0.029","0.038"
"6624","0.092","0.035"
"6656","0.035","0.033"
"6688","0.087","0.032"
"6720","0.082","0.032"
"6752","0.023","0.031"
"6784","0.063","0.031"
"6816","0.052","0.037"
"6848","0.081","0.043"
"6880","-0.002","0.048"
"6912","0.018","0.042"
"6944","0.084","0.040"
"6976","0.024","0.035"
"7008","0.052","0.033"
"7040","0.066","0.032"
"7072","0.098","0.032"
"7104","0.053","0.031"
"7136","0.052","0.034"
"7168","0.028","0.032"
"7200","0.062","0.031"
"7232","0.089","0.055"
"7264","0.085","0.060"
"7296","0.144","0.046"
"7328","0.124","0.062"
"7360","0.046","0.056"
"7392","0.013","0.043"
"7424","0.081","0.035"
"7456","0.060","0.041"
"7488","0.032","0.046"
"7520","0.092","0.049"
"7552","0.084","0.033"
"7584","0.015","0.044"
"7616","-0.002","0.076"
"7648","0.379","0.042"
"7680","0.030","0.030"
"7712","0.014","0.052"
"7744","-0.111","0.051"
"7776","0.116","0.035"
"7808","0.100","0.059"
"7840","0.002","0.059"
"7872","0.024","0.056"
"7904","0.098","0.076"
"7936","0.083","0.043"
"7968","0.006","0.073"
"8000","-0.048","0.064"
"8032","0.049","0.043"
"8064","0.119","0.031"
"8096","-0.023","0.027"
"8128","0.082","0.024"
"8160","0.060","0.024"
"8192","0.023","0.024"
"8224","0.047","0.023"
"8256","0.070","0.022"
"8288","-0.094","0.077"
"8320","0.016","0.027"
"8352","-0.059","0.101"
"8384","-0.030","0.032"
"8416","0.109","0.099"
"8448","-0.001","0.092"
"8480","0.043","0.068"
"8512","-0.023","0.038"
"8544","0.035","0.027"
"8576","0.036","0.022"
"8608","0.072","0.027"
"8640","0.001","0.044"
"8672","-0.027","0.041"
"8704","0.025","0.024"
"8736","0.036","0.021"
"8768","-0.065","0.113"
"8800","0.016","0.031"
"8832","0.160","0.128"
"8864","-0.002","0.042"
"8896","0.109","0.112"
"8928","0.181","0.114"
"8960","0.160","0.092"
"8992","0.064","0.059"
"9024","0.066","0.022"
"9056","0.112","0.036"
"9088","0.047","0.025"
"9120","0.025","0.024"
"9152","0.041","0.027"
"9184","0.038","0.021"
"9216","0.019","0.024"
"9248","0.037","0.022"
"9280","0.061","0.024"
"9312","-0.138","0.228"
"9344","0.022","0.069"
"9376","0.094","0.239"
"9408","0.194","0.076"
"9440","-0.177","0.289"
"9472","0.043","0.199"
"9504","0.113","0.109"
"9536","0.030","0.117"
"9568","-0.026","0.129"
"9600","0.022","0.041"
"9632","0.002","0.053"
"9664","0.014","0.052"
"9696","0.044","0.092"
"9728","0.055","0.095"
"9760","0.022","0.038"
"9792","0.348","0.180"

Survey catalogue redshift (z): 1.049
